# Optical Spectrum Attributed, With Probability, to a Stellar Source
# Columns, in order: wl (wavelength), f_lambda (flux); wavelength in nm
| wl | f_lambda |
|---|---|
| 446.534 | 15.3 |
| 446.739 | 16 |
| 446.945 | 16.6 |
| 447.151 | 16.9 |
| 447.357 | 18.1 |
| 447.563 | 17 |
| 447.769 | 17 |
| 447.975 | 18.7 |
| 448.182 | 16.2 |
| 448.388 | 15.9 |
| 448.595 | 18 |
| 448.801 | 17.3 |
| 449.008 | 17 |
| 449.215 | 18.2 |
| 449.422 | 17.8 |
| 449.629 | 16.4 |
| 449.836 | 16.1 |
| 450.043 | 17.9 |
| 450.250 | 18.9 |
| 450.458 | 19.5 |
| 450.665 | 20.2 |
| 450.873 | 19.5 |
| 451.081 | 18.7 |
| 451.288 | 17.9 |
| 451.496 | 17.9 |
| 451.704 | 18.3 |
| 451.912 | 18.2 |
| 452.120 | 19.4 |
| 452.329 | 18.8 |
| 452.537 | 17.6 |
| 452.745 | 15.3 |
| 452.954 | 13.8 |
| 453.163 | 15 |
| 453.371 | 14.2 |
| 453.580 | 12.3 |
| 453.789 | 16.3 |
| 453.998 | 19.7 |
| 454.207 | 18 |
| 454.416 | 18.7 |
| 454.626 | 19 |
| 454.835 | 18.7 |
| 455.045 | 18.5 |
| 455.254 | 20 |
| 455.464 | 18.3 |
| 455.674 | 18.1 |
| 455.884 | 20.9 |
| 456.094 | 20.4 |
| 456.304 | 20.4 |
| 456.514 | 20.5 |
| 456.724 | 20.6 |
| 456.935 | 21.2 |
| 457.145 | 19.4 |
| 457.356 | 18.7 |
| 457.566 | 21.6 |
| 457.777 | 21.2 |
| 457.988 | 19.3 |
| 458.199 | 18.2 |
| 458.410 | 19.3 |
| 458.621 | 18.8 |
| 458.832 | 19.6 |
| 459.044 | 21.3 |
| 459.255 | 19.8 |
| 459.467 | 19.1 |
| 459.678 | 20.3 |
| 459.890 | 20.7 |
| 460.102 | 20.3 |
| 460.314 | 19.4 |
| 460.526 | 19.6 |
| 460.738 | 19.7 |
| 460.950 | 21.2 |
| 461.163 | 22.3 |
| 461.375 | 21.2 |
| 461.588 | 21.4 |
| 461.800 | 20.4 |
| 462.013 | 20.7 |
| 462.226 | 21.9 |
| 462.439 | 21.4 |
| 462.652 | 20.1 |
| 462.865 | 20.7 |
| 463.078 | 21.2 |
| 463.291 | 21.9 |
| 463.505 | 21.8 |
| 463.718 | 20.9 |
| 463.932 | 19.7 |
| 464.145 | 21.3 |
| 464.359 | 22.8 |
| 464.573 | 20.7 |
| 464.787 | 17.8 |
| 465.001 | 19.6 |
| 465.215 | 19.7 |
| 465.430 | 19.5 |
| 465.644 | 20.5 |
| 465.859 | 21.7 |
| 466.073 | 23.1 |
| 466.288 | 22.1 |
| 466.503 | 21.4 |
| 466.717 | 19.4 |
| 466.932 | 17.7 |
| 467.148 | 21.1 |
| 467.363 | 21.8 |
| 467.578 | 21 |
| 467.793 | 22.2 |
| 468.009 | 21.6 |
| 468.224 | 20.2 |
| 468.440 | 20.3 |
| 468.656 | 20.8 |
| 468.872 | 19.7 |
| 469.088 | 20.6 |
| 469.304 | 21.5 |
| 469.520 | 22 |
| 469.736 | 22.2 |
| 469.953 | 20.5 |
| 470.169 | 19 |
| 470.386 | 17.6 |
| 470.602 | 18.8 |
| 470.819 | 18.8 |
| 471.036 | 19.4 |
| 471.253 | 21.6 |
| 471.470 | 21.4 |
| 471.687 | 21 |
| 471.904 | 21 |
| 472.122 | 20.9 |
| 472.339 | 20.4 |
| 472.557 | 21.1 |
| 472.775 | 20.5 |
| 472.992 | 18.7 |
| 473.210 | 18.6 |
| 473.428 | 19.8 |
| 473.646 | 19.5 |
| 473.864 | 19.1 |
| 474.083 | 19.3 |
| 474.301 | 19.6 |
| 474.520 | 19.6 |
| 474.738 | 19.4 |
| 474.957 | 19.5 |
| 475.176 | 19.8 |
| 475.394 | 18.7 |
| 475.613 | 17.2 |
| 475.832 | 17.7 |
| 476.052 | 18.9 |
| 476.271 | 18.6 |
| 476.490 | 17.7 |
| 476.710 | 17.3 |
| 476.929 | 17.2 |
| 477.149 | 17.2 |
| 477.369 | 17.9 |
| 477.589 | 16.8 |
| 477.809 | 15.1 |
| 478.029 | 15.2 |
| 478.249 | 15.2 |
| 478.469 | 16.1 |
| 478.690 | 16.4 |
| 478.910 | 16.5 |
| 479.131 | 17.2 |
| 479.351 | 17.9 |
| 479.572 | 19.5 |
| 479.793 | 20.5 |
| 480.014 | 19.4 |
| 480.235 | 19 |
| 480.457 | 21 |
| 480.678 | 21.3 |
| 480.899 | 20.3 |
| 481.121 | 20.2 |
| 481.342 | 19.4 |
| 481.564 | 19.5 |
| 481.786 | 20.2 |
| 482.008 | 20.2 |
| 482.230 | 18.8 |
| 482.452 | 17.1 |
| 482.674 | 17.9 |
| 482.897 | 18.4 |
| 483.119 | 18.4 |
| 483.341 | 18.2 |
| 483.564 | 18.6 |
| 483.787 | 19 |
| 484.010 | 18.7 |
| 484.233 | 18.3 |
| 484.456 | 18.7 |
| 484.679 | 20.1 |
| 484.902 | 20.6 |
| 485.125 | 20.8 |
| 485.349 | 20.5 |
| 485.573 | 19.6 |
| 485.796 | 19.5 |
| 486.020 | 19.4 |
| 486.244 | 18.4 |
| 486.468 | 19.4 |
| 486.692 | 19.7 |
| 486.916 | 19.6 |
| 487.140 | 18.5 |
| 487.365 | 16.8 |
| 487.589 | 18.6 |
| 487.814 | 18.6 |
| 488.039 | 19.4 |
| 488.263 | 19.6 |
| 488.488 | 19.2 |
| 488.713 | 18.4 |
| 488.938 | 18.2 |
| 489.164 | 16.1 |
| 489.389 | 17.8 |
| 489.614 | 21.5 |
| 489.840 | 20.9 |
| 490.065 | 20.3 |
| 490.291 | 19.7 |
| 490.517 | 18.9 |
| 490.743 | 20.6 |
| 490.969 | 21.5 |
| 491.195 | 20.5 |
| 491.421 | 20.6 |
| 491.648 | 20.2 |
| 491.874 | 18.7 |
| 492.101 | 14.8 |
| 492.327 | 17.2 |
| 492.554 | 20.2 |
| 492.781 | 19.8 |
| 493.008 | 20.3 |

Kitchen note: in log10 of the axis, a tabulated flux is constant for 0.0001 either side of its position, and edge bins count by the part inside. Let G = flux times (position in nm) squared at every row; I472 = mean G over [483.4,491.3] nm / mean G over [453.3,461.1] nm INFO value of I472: 1.13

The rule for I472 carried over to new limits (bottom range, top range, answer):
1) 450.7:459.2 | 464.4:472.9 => 1.17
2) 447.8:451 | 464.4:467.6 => 1.24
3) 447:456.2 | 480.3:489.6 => 1.24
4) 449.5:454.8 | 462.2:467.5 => 1.25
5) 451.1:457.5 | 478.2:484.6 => 1.15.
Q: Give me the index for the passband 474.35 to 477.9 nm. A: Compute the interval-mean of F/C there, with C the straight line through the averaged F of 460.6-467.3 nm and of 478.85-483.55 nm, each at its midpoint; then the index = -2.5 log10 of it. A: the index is 0.09 mag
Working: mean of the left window 20.8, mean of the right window 19.1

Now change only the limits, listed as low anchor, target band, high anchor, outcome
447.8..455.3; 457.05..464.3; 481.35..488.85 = -0.14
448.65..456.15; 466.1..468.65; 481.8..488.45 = -0.14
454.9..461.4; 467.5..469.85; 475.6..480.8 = -0.12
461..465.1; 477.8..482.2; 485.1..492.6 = 0.07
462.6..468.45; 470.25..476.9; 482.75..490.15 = 0.04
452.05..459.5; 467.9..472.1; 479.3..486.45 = -0.08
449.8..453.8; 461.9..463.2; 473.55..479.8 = -0.19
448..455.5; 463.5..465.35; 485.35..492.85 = -0.13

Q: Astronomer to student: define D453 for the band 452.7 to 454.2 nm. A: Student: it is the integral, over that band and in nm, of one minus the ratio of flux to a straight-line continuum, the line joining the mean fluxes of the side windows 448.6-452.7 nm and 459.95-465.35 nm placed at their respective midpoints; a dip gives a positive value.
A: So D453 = 0.27 nm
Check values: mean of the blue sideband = 18.1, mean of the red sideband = 20.7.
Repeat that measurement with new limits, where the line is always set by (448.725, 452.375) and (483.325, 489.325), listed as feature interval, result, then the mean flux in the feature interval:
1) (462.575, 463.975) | -0.19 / 21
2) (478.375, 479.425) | 0.11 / 16.8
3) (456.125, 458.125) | -0.21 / 20.3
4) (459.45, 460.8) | -0.11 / 19.9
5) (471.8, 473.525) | -0.13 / 20.1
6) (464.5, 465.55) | -0.05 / 19.4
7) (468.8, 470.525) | -0.16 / 20.4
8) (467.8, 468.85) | -0.12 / 20.8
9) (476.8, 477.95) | 0.12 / 16.8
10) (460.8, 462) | -0.18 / 21.2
